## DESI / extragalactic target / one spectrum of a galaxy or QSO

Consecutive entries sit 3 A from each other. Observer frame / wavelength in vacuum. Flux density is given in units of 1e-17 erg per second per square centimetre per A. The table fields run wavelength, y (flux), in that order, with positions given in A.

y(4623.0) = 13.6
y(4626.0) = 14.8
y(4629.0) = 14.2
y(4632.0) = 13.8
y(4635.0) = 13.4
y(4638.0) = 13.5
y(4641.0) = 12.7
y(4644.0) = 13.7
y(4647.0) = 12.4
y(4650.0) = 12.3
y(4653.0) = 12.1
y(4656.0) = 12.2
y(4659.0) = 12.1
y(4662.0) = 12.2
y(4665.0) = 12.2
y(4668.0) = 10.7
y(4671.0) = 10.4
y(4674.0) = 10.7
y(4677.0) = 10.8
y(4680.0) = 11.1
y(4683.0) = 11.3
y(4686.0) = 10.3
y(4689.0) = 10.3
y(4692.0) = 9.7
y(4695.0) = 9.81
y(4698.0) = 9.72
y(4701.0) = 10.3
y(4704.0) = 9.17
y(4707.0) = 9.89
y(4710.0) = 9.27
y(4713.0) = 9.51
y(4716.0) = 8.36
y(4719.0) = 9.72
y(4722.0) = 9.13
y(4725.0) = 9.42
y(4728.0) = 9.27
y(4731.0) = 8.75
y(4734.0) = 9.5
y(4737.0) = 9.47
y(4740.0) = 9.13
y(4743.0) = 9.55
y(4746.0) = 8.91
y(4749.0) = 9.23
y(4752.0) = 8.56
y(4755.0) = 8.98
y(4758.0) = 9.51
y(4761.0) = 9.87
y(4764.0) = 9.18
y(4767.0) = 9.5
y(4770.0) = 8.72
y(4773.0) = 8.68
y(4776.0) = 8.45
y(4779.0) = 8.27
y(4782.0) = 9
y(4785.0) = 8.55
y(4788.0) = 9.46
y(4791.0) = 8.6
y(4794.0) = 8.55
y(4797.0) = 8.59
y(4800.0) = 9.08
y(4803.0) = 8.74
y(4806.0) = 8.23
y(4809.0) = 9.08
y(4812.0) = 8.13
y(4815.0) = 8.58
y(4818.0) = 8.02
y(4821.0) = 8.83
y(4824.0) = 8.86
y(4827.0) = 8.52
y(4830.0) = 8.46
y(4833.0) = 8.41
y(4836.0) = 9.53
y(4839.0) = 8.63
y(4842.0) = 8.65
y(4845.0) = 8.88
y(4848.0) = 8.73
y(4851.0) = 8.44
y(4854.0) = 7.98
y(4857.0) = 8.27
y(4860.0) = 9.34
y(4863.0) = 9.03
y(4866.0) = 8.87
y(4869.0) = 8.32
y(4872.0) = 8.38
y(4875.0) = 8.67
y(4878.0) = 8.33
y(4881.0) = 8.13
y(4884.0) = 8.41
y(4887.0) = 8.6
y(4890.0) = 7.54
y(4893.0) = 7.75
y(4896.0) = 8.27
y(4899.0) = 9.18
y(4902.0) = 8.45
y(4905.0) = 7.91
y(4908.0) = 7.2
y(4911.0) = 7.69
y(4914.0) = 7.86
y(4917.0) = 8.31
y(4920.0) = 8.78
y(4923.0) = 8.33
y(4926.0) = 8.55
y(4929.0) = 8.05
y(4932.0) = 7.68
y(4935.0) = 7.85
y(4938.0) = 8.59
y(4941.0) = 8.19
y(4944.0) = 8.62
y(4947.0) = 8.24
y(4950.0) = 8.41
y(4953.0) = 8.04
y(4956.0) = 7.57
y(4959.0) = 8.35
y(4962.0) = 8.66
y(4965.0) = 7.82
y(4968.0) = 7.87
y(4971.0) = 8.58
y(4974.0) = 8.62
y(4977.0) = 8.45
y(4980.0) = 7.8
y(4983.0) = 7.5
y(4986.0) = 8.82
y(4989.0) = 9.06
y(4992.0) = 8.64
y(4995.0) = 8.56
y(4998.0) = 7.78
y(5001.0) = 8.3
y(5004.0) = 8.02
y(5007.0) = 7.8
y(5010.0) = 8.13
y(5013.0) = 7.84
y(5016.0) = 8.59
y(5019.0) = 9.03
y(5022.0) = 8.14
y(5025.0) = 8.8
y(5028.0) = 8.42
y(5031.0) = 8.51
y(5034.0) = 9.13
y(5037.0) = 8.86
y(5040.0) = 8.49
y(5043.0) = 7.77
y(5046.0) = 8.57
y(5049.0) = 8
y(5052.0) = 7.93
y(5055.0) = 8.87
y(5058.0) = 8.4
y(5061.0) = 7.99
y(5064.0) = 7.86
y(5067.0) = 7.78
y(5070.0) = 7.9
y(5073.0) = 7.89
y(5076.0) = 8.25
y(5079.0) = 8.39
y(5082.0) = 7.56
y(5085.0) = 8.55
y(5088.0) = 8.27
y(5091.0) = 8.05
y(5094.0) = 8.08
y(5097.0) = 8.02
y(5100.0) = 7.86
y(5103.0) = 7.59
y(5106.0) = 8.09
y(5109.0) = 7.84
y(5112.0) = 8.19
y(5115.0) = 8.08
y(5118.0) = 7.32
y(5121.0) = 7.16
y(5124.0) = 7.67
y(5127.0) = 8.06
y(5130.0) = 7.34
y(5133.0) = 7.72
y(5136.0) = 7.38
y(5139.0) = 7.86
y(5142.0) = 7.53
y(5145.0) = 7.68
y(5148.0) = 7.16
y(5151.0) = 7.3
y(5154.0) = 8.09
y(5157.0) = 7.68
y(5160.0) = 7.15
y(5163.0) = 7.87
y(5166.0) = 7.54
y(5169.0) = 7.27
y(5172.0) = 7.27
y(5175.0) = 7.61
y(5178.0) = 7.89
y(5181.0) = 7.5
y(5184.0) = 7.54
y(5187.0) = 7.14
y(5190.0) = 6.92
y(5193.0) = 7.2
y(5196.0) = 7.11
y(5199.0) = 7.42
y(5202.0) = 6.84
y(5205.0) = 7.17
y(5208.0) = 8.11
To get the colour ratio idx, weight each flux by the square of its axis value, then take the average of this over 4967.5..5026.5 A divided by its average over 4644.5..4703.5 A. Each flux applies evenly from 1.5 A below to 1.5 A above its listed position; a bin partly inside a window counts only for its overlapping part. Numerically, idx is 0.86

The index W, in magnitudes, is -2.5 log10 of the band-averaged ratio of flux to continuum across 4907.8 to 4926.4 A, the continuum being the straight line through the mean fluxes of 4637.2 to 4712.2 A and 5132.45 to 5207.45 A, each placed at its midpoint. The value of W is 0.146 mag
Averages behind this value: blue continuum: 11.1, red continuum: 7.44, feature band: 8.14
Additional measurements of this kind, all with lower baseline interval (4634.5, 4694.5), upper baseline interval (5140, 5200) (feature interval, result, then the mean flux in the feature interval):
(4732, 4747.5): 0.185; 9.29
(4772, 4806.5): 0.216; 8.7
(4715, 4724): 0.221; 9.13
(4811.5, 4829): 0.213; 8.51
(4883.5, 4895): 0.211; 8.05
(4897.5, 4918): 0.190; 8.08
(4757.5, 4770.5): 0.154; 9.39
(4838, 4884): 0.169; 8.57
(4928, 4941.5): 0.166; 8.06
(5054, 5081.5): 0.024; 8.11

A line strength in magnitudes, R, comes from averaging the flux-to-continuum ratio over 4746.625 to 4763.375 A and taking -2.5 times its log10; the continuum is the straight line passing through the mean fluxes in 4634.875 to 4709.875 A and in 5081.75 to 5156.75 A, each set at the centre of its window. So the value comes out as 0.15 mag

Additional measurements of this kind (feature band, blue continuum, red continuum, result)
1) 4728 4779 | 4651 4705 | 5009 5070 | 0.14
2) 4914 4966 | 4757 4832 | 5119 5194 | 0.00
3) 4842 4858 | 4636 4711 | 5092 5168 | 0.16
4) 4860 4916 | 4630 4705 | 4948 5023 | 0.12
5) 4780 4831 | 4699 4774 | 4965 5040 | 0.05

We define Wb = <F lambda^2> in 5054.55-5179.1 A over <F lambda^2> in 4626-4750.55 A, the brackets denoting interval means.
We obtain 0.86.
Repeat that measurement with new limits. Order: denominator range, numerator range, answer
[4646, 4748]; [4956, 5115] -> 0.92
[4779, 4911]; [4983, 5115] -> 1.05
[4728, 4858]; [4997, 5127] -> 1.03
